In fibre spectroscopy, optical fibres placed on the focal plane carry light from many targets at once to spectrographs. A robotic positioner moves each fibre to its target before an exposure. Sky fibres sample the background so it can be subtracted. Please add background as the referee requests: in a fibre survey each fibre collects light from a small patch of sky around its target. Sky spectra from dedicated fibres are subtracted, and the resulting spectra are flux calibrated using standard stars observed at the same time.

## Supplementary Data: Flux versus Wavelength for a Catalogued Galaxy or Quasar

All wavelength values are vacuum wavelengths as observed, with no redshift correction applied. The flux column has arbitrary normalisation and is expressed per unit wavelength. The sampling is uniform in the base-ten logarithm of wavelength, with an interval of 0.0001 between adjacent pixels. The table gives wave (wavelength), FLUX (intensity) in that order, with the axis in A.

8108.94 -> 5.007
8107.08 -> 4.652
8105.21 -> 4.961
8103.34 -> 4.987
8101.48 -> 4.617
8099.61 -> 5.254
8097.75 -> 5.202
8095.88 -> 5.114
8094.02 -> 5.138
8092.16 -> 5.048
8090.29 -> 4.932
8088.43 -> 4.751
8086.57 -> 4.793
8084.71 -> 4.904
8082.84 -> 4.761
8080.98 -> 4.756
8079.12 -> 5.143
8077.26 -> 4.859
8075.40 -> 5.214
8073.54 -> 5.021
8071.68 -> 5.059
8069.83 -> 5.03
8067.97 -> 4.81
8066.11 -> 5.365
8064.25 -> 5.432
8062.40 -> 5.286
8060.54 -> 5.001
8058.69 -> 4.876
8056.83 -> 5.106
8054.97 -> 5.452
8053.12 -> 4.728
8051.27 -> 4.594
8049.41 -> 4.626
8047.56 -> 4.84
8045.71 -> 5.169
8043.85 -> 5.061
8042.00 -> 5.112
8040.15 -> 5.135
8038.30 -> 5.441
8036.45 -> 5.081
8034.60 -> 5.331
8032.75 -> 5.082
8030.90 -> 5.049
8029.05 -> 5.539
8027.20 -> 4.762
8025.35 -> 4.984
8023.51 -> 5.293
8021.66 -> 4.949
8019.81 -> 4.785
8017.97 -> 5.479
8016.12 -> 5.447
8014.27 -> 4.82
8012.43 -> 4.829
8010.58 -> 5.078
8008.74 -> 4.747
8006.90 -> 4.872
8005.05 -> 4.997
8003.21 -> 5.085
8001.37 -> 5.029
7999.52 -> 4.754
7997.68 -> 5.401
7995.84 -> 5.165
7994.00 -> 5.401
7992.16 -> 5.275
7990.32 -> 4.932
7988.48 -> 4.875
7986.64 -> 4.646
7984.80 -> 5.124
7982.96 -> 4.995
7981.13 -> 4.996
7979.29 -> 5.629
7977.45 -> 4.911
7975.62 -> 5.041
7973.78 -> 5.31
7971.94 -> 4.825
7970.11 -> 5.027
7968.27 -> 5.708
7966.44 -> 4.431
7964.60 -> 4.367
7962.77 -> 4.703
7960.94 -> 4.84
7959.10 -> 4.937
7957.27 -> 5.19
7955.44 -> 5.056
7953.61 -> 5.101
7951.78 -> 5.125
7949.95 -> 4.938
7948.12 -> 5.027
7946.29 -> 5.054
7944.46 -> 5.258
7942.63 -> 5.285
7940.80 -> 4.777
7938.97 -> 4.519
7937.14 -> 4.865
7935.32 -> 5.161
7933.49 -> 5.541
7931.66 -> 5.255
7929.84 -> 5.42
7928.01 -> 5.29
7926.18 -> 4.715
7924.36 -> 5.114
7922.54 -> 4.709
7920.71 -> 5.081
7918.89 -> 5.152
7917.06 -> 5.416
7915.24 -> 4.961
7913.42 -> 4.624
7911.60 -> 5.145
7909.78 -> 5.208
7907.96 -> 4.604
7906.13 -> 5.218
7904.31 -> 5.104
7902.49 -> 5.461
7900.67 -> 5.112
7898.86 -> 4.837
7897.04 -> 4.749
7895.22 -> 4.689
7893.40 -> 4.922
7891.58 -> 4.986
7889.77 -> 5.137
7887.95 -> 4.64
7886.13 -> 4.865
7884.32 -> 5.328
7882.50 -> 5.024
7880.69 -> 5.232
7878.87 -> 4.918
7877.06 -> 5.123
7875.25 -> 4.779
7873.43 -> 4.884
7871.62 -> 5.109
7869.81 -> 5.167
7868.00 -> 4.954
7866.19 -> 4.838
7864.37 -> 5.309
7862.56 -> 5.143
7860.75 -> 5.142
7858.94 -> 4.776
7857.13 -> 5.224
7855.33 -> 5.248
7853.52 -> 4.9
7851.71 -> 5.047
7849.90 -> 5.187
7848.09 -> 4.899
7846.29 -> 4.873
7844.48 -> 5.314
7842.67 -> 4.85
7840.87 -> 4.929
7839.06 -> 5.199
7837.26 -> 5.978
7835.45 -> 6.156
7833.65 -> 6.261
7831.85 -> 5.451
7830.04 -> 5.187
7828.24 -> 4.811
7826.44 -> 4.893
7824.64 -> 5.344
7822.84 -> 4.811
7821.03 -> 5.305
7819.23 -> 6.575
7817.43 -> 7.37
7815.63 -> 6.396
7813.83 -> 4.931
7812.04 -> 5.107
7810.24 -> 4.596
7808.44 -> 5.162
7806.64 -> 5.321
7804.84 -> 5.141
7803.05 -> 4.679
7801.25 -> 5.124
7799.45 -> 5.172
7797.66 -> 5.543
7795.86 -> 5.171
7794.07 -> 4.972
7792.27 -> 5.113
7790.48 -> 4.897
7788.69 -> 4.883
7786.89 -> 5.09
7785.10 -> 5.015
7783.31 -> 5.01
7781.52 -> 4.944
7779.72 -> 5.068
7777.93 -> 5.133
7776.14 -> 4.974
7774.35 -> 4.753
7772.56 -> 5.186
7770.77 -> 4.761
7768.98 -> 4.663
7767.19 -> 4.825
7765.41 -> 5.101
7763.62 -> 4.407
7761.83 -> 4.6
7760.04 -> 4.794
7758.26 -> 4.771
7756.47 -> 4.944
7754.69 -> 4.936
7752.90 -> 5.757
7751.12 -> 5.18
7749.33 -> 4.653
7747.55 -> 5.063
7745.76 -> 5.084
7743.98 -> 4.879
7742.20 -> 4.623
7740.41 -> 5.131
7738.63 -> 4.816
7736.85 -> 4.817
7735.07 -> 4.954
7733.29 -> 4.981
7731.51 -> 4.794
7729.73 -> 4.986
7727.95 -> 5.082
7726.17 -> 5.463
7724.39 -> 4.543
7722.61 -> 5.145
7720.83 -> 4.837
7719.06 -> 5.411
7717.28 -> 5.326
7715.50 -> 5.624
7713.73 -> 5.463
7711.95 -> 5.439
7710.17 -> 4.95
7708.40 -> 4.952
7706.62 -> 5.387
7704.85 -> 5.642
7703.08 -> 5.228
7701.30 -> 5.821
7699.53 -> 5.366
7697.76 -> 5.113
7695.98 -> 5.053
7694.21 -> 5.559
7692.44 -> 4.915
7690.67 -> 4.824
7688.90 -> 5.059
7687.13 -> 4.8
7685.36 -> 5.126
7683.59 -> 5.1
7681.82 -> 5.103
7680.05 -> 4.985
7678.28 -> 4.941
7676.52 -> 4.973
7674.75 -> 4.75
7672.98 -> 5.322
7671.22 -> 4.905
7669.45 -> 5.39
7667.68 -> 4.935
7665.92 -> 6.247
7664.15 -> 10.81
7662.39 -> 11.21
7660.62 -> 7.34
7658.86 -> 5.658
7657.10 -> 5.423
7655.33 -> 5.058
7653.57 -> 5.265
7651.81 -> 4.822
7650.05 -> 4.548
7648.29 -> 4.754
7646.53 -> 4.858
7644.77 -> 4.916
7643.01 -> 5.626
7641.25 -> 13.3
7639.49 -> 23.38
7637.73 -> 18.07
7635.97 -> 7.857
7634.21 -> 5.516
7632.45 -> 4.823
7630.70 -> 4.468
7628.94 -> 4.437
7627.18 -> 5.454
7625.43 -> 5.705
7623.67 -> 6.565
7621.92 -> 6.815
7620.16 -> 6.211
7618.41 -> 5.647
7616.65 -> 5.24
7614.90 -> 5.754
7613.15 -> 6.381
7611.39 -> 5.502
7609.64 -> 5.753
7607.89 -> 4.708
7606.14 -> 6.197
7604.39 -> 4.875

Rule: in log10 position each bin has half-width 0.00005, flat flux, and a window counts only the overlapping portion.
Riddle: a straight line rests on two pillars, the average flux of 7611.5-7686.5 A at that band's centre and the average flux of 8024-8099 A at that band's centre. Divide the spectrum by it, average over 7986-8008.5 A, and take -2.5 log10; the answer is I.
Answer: 0.05 mag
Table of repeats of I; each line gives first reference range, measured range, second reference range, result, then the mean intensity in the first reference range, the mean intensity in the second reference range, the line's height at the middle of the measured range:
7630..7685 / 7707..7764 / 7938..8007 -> 0.270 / 6.9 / 5.02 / 6.44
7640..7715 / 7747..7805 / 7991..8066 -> 0.124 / 5.77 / 5.08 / 5.58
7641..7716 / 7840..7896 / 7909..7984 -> 0.042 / 5.62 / 5.04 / 5.21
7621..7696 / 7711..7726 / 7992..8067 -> 0.196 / 6.49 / 5.08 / 6.27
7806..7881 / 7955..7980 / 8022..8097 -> 0.030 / 5.25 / 5.04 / 5.13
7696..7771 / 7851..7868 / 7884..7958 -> -0.004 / 5.06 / 5.04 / 5.04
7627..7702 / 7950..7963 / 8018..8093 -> 0.079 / 6.42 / 5.03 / 5.39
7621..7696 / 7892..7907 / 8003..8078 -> 0.119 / 6.49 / 5.06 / 5.59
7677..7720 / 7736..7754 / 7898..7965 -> 0.038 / 5.21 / 5.04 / 5.18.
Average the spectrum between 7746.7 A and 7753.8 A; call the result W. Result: 5.16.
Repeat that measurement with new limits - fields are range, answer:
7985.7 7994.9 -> 5.02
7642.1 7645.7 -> 5.33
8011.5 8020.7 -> 5.07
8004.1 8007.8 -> 4.93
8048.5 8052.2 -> 4.61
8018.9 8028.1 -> 4.96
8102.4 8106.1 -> 4.98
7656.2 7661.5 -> 6.14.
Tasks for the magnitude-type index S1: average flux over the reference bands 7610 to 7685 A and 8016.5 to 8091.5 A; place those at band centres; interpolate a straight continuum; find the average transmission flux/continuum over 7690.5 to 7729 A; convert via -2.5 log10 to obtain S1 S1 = 0.21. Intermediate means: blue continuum 6.6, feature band 5.24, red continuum 5.04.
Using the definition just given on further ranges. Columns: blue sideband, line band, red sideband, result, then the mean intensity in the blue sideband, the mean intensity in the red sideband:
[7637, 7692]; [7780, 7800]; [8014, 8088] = 0.221 mag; 6.77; 5.05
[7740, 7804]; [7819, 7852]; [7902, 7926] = -0.062 mag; 4.97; 5.04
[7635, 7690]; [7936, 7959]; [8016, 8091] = 0.109 mag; 6.91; 5.05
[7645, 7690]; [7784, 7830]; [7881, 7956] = 0.010 mag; 5.64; 5.04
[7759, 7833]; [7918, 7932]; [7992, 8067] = 0.004 mag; 5.13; 5.08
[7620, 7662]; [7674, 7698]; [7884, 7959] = 0.335 mag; 7.18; 5.04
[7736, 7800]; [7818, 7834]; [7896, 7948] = -0.087 mag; 4.96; 5.06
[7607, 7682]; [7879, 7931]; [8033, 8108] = 0.124 mag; 6.6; 5.02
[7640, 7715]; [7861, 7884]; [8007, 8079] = 0.072 mag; 5.77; 5.06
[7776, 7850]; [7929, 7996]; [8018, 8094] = 0.017 mag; 5.26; 5.04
